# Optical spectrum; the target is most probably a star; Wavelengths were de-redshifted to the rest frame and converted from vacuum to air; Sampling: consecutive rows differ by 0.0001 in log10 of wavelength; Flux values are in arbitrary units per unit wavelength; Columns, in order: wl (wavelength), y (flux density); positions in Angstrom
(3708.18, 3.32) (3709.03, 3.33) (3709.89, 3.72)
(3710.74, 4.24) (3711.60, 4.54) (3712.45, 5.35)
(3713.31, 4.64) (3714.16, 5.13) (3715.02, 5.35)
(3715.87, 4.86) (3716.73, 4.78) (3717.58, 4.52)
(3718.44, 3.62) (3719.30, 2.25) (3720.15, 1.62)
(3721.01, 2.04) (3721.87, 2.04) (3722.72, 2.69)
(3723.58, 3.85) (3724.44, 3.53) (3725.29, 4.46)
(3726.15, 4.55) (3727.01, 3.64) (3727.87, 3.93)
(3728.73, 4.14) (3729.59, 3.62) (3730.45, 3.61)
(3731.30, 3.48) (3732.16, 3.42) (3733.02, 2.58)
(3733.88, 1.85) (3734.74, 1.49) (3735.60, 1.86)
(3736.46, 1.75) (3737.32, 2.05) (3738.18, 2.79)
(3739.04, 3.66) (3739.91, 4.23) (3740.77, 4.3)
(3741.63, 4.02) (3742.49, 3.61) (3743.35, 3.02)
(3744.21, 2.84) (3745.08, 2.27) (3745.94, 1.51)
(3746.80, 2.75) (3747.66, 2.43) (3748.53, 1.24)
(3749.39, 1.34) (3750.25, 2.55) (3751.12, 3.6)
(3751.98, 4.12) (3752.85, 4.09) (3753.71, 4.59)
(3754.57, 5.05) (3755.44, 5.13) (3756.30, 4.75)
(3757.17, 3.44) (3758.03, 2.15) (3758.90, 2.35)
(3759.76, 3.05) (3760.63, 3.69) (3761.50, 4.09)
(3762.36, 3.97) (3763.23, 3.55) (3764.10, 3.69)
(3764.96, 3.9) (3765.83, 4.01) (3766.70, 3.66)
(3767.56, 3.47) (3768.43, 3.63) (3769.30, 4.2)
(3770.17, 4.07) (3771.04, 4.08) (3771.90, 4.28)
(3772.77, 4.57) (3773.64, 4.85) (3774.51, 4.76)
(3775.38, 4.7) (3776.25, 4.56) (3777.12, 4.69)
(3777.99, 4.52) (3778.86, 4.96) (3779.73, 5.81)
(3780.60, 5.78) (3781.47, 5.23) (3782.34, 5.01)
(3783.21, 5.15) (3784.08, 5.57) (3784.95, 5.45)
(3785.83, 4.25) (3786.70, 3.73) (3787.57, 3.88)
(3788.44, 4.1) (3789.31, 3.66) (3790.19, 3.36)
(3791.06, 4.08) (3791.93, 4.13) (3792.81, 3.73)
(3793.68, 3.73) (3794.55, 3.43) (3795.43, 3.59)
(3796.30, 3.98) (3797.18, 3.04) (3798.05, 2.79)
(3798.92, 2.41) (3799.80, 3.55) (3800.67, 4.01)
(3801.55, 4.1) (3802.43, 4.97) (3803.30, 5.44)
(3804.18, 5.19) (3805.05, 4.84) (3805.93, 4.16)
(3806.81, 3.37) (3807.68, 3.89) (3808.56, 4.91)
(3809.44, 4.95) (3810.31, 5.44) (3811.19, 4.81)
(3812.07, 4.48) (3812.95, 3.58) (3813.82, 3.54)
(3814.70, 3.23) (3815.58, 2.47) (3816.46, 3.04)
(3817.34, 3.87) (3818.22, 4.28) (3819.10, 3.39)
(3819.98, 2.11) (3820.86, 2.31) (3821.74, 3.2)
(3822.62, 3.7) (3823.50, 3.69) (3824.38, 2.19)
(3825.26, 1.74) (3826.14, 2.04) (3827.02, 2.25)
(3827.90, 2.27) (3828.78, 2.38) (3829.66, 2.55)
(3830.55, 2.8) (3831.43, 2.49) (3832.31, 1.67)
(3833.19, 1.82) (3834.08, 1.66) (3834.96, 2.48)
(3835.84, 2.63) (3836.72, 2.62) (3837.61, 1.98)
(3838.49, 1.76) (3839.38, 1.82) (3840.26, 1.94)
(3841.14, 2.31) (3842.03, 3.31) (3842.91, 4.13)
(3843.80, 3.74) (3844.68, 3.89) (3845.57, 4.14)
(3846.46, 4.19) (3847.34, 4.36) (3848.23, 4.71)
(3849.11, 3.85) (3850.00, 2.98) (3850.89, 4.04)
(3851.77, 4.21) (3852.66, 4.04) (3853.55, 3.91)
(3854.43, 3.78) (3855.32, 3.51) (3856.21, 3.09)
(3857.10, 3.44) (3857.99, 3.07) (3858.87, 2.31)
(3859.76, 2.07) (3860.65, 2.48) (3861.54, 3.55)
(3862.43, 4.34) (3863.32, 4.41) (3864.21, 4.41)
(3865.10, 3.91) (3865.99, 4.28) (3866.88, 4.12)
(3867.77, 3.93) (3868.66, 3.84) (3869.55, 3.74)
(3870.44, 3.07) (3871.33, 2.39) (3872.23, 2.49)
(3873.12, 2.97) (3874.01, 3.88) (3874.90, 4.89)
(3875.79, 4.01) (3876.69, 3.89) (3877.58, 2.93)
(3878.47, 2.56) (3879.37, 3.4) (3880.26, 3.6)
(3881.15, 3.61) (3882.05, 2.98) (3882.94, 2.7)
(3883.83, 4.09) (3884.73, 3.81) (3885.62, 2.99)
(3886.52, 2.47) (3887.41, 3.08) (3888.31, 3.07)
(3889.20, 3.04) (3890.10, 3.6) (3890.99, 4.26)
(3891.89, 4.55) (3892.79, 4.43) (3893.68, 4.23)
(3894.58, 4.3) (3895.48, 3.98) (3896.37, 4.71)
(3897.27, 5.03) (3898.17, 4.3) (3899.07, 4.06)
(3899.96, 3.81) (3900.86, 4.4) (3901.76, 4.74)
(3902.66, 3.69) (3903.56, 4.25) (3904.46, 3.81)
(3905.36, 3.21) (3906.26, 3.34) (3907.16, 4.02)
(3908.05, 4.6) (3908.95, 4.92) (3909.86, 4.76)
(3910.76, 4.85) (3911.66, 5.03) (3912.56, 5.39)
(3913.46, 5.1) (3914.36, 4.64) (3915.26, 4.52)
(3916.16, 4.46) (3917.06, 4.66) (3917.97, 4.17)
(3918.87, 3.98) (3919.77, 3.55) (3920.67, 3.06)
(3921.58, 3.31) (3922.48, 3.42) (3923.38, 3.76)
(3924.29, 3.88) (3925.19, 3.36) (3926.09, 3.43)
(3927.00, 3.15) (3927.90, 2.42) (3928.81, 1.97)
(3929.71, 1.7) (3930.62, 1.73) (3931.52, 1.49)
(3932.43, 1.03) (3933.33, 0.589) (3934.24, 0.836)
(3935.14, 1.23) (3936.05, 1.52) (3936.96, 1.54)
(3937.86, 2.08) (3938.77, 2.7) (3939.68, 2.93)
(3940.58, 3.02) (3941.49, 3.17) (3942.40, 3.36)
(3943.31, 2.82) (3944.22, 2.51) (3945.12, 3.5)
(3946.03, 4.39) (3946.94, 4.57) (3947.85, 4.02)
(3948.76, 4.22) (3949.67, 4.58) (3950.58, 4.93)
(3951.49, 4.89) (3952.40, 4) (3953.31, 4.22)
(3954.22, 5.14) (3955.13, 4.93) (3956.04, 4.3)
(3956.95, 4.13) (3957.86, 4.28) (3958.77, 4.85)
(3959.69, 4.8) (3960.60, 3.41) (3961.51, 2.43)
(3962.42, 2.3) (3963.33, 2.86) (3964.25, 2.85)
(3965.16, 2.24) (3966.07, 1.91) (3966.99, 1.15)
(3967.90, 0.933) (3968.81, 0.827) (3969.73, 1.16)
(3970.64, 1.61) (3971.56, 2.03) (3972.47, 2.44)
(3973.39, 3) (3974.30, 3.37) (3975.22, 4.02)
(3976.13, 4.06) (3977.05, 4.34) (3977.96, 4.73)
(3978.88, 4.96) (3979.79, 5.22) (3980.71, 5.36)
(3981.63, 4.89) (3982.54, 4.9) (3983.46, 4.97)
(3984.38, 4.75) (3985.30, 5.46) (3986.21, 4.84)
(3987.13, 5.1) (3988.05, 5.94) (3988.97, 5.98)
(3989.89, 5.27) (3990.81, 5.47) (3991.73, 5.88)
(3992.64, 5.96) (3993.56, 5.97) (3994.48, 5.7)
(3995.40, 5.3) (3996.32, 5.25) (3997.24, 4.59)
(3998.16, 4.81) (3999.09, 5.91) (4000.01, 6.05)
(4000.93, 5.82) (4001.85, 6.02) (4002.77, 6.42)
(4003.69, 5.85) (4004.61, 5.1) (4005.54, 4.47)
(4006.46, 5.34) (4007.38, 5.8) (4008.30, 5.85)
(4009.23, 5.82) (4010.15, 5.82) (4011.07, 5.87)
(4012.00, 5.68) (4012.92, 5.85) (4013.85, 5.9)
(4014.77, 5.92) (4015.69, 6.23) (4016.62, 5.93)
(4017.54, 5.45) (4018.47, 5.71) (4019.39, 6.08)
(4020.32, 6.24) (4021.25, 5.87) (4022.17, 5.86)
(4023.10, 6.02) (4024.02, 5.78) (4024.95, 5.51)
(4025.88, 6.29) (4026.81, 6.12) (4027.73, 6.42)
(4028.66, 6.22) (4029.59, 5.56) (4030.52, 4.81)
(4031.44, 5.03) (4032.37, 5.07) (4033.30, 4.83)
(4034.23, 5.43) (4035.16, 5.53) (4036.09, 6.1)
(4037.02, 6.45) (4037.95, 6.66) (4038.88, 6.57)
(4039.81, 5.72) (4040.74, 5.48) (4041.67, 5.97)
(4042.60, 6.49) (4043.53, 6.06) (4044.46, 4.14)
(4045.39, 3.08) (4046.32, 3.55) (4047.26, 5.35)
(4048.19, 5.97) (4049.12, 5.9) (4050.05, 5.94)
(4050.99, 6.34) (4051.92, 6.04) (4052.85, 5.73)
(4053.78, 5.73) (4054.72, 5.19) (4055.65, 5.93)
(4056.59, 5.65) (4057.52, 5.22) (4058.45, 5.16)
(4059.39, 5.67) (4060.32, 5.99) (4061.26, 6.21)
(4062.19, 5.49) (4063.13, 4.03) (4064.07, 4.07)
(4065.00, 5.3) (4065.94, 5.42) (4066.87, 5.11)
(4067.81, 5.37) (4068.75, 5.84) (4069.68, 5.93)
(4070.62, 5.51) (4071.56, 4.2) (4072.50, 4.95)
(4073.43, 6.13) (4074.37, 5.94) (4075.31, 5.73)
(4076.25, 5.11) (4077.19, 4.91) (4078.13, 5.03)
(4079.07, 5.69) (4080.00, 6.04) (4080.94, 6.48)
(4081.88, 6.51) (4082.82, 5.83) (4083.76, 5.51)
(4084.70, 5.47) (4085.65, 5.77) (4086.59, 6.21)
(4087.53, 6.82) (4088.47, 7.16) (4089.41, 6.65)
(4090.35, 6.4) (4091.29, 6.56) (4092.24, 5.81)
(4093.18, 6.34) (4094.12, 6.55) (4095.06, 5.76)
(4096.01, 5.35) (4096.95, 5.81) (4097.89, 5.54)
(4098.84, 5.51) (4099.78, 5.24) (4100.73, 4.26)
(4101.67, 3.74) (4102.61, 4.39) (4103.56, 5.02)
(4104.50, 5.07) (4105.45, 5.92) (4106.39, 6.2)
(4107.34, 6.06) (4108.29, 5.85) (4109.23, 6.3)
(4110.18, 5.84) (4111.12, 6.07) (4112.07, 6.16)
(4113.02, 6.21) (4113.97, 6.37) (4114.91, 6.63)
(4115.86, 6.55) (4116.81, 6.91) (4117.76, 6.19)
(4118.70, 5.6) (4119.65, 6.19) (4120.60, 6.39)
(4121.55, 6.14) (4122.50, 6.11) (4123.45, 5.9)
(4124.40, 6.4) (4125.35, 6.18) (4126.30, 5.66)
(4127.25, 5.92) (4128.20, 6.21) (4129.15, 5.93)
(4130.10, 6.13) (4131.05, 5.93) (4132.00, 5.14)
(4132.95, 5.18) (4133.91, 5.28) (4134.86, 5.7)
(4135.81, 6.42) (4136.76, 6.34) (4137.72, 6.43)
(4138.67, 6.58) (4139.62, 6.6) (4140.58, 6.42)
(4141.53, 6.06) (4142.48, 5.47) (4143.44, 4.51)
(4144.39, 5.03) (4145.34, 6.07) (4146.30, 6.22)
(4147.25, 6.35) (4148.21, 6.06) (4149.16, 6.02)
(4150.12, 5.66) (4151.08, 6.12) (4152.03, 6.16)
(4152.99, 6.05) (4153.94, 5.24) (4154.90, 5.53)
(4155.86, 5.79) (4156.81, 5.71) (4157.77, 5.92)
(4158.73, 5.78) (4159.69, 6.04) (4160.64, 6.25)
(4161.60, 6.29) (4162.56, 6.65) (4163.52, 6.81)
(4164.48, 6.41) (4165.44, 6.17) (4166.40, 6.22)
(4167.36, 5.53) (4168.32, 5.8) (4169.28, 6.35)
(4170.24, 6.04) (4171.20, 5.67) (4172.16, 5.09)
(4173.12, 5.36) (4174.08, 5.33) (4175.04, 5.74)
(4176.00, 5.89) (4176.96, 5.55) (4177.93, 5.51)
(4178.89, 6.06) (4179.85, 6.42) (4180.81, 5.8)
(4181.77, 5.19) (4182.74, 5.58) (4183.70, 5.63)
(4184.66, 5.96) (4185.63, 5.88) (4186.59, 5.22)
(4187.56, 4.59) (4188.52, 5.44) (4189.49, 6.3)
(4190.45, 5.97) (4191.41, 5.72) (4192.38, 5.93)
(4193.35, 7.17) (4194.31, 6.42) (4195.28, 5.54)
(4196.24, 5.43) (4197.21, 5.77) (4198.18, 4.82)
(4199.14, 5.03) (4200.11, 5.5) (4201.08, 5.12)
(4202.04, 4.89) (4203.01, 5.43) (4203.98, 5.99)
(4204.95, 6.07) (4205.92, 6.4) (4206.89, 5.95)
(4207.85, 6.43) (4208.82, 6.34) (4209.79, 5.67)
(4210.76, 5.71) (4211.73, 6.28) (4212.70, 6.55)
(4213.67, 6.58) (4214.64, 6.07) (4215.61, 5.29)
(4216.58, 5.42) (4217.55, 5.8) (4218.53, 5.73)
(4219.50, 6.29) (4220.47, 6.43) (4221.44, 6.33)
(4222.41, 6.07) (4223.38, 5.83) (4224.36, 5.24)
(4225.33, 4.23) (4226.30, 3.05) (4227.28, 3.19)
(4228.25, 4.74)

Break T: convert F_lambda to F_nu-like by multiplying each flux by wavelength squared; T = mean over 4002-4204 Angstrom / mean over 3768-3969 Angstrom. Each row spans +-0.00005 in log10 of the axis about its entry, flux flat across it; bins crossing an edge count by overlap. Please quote 1.81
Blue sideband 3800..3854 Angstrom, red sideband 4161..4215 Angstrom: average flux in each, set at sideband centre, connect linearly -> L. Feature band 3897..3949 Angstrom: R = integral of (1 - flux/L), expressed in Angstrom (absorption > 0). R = 7.42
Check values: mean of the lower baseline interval 3.37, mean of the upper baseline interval 5.84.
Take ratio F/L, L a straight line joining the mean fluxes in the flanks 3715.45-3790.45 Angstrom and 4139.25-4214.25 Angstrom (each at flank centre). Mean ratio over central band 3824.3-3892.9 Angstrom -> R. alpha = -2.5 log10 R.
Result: 0.293 mag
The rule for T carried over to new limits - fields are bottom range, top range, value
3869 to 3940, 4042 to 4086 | 1.71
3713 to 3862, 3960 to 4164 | 1.77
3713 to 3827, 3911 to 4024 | 1.25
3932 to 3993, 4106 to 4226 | 1.80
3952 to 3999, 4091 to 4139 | 1.53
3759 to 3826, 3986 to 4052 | 1.59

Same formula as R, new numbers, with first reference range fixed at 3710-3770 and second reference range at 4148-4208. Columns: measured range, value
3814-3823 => 1.6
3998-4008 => -1.6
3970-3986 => 2.2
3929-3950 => 9.1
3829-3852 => 5.8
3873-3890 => 3.4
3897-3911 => 0.4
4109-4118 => -1.4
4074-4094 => -2.6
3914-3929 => 2.6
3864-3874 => 1.4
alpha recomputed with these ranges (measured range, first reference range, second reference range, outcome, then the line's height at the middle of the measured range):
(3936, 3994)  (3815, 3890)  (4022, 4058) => 0.217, 4.65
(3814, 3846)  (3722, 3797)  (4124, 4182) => 0.448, 4.12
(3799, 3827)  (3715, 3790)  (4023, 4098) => 0.099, 4.08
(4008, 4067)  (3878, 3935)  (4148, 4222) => -0.207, 4.66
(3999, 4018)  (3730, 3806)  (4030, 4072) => -0.113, 5.2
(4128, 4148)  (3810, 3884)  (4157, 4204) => -0.086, 5.45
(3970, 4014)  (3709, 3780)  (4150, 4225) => -0.040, 4.86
